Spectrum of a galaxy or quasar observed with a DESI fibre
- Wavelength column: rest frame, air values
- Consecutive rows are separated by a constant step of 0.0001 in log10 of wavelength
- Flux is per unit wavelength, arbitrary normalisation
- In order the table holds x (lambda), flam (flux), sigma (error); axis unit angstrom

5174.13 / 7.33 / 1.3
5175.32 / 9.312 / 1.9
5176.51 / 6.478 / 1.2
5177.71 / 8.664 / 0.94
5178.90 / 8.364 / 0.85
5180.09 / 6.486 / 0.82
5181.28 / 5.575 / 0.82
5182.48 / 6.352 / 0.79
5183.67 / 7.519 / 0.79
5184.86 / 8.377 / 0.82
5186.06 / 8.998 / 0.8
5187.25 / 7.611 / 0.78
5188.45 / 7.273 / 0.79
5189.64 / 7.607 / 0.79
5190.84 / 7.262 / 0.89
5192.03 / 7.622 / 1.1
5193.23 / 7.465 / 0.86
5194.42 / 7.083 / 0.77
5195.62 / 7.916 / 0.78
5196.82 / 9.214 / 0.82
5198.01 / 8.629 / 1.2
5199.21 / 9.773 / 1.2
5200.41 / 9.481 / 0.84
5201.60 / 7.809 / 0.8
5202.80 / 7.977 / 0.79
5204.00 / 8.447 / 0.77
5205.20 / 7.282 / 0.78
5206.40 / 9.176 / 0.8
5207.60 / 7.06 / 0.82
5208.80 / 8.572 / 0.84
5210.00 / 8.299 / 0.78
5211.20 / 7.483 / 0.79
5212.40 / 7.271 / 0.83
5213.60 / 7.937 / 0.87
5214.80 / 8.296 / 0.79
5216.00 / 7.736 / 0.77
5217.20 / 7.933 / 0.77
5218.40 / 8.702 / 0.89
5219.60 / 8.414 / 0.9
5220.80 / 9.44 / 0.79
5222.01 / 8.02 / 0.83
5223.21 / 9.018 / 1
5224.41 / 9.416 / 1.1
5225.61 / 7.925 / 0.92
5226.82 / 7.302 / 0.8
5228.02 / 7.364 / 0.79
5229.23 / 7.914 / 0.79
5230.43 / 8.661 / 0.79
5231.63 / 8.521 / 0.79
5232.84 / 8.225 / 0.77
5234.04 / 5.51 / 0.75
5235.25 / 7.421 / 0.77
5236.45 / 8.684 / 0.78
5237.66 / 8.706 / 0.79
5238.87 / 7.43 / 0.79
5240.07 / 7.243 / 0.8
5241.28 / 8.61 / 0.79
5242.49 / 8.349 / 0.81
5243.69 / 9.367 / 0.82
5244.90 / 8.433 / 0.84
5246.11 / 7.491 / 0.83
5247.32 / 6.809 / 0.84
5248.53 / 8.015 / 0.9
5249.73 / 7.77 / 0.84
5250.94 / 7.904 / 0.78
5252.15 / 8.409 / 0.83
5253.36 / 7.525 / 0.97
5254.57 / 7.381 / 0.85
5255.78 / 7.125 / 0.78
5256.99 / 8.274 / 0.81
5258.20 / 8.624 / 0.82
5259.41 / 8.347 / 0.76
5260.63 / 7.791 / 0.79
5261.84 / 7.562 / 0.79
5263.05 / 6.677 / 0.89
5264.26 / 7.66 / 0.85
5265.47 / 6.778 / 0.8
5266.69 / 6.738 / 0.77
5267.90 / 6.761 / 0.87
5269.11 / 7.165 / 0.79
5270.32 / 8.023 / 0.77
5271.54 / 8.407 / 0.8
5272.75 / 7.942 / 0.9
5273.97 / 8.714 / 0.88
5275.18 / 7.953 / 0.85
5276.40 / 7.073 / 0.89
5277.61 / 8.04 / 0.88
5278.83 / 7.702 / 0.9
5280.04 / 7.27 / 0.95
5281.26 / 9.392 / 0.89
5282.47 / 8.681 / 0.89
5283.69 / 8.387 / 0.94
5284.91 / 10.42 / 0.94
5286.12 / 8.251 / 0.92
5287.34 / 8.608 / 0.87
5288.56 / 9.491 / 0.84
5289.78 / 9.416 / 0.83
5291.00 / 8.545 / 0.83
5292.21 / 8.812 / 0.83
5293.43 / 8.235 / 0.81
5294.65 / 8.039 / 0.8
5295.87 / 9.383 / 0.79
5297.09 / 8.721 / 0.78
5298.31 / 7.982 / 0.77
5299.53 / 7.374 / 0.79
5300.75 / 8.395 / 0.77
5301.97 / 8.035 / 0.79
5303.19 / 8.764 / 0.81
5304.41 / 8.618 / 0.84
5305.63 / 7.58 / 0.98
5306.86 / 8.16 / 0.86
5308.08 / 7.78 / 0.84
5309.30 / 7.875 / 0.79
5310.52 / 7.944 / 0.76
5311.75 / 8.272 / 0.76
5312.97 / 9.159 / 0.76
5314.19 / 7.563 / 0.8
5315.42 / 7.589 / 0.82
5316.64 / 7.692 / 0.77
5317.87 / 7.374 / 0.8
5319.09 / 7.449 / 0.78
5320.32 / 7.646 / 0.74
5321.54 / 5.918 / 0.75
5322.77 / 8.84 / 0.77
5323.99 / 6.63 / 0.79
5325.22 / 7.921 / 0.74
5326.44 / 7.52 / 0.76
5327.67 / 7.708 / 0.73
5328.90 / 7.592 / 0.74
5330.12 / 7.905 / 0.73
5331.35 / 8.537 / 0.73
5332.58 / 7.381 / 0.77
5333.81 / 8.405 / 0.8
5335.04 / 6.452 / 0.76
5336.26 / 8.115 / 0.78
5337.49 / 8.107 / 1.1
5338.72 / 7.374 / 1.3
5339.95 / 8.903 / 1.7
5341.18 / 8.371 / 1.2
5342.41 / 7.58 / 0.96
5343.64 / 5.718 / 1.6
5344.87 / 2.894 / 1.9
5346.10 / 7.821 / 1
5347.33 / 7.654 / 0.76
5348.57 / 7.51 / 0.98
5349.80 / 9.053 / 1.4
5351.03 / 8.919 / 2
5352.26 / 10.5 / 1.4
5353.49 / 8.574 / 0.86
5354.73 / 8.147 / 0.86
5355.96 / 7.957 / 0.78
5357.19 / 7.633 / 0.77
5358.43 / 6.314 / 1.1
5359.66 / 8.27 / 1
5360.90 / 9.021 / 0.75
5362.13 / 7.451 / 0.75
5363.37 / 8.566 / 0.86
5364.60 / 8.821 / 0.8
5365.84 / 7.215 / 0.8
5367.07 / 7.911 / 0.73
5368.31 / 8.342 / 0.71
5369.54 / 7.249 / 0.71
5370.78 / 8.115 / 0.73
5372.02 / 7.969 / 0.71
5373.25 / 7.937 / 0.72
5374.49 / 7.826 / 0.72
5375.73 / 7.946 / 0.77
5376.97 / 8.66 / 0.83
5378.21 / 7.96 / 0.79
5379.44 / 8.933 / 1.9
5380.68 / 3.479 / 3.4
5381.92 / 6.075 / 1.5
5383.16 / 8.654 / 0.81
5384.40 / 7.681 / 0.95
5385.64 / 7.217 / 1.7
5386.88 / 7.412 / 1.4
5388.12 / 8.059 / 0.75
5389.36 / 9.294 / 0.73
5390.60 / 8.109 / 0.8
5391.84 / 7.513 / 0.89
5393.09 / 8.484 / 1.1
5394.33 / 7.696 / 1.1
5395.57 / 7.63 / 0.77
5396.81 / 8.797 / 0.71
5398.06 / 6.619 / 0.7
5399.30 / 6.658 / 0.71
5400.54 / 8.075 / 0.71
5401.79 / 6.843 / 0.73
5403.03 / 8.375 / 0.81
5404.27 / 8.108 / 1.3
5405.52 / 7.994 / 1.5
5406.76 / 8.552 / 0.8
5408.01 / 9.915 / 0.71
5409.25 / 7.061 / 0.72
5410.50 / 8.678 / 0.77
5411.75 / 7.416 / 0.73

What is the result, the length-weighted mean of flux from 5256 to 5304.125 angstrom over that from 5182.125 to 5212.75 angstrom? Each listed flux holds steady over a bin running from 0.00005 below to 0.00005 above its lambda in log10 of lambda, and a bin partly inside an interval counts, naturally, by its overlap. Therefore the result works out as 1.0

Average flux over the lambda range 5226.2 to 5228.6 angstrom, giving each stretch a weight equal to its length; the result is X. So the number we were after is 7.33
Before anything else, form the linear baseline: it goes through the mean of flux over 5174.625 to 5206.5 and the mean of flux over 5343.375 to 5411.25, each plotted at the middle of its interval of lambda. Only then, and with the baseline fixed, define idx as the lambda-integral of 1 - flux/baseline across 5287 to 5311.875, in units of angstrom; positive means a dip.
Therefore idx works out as -1.67 angstrom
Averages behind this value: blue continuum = 7.9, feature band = 8.38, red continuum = 7.83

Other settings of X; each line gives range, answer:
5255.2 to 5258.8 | 8.02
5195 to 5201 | 8.99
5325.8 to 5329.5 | 7.61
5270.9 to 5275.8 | 8.24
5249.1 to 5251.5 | 7.86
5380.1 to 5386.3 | 6.64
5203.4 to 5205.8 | 7.85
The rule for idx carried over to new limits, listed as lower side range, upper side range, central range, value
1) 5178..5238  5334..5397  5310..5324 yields 0.3 angstrom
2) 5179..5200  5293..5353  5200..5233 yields -1.9 angstrom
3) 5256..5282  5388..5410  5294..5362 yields 0.0 angstrom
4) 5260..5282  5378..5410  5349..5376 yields -1.6 angstrom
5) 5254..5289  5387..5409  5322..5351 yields 1.5 angstrom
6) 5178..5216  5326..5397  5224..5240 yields 0.0 angstrom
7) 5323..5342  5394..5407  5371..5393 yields 0.1 angstrom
